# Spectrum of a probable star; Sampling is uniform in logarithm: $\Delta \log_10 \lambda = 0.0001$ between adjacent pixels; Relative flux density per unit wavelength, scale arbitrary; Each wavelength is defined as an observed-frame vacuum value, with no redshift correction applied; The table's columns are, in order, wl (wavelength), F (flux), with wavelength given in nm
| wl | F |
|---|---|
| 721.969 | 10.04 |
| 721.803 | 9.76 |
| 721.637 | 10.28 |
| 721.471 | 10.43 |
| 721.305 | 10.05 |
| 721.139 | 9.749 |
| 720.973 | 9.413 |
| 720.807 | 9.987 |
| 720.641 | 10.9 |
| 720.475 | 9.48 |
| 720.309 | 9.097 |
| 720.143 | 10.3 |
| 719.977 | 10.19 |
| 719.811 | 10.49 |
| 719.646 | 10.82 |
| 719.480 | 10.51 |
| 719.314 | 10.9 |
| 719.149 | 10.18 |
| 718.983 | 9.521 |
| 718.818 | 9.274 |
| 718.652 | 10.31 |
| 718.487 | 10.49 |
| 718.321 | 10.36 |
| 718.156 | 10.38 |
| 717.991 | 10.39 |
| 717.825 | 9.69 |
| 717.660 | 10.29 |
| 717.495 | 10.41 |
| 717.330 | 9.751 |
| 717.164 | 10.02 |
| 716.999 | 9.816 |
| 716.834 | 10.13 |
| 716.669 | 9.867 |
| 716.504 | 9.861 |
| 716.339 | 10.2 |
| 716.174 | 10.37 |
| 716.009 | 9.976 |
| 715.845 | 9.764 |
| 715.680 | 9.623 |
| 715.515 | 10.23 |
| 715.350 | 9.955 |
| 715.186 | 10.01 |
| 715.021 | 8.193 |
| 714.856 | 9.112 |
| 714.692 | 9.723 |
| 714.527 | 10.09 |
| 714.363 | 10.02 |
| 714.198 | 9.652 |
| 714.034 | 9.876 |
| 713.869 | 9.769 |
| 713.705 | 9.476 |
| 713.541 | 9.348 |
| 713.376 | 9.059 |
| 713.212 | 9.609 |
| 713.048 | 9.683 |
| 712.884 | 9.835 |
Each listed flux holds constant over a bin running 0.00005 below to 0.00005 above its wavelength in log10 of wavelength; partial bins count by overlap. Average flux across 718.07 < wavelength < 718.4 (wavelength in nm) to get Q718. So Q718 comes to 10.4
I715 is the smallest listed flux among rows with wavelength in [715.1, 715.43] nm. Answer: 9.955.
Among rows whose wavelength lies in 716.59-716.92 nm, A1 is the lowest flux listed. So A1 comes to 9.867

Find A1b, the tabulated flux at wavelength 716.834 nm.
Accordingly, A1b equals 10.13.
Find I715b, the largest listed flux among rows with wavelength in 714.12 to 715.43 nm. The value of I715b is 10.09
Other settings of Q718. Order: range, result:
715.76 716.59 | 10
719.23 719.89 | 10.7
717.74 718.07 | 10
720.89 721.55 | 9.91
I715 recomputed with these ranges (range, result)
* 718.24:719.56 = 9.274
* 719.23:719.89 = 10.49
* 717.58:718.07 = 9.69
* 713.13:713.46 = 9.059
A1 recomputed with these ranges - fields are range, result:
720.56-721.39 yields 9.413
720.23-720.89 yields 9.097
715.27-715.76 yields 9.623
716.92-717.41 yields 9.751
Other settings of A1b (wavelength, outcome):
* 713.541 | 9.348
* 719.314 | 10.9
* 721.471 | 10.43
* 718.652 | 10.31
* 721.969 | 10.04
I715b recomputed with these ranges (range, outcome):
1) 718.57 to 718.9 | 10.31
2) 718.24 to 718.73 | 10.49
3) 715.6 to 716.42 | 10.37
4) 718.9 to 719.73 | 10.9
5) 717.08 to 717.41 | 10.02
